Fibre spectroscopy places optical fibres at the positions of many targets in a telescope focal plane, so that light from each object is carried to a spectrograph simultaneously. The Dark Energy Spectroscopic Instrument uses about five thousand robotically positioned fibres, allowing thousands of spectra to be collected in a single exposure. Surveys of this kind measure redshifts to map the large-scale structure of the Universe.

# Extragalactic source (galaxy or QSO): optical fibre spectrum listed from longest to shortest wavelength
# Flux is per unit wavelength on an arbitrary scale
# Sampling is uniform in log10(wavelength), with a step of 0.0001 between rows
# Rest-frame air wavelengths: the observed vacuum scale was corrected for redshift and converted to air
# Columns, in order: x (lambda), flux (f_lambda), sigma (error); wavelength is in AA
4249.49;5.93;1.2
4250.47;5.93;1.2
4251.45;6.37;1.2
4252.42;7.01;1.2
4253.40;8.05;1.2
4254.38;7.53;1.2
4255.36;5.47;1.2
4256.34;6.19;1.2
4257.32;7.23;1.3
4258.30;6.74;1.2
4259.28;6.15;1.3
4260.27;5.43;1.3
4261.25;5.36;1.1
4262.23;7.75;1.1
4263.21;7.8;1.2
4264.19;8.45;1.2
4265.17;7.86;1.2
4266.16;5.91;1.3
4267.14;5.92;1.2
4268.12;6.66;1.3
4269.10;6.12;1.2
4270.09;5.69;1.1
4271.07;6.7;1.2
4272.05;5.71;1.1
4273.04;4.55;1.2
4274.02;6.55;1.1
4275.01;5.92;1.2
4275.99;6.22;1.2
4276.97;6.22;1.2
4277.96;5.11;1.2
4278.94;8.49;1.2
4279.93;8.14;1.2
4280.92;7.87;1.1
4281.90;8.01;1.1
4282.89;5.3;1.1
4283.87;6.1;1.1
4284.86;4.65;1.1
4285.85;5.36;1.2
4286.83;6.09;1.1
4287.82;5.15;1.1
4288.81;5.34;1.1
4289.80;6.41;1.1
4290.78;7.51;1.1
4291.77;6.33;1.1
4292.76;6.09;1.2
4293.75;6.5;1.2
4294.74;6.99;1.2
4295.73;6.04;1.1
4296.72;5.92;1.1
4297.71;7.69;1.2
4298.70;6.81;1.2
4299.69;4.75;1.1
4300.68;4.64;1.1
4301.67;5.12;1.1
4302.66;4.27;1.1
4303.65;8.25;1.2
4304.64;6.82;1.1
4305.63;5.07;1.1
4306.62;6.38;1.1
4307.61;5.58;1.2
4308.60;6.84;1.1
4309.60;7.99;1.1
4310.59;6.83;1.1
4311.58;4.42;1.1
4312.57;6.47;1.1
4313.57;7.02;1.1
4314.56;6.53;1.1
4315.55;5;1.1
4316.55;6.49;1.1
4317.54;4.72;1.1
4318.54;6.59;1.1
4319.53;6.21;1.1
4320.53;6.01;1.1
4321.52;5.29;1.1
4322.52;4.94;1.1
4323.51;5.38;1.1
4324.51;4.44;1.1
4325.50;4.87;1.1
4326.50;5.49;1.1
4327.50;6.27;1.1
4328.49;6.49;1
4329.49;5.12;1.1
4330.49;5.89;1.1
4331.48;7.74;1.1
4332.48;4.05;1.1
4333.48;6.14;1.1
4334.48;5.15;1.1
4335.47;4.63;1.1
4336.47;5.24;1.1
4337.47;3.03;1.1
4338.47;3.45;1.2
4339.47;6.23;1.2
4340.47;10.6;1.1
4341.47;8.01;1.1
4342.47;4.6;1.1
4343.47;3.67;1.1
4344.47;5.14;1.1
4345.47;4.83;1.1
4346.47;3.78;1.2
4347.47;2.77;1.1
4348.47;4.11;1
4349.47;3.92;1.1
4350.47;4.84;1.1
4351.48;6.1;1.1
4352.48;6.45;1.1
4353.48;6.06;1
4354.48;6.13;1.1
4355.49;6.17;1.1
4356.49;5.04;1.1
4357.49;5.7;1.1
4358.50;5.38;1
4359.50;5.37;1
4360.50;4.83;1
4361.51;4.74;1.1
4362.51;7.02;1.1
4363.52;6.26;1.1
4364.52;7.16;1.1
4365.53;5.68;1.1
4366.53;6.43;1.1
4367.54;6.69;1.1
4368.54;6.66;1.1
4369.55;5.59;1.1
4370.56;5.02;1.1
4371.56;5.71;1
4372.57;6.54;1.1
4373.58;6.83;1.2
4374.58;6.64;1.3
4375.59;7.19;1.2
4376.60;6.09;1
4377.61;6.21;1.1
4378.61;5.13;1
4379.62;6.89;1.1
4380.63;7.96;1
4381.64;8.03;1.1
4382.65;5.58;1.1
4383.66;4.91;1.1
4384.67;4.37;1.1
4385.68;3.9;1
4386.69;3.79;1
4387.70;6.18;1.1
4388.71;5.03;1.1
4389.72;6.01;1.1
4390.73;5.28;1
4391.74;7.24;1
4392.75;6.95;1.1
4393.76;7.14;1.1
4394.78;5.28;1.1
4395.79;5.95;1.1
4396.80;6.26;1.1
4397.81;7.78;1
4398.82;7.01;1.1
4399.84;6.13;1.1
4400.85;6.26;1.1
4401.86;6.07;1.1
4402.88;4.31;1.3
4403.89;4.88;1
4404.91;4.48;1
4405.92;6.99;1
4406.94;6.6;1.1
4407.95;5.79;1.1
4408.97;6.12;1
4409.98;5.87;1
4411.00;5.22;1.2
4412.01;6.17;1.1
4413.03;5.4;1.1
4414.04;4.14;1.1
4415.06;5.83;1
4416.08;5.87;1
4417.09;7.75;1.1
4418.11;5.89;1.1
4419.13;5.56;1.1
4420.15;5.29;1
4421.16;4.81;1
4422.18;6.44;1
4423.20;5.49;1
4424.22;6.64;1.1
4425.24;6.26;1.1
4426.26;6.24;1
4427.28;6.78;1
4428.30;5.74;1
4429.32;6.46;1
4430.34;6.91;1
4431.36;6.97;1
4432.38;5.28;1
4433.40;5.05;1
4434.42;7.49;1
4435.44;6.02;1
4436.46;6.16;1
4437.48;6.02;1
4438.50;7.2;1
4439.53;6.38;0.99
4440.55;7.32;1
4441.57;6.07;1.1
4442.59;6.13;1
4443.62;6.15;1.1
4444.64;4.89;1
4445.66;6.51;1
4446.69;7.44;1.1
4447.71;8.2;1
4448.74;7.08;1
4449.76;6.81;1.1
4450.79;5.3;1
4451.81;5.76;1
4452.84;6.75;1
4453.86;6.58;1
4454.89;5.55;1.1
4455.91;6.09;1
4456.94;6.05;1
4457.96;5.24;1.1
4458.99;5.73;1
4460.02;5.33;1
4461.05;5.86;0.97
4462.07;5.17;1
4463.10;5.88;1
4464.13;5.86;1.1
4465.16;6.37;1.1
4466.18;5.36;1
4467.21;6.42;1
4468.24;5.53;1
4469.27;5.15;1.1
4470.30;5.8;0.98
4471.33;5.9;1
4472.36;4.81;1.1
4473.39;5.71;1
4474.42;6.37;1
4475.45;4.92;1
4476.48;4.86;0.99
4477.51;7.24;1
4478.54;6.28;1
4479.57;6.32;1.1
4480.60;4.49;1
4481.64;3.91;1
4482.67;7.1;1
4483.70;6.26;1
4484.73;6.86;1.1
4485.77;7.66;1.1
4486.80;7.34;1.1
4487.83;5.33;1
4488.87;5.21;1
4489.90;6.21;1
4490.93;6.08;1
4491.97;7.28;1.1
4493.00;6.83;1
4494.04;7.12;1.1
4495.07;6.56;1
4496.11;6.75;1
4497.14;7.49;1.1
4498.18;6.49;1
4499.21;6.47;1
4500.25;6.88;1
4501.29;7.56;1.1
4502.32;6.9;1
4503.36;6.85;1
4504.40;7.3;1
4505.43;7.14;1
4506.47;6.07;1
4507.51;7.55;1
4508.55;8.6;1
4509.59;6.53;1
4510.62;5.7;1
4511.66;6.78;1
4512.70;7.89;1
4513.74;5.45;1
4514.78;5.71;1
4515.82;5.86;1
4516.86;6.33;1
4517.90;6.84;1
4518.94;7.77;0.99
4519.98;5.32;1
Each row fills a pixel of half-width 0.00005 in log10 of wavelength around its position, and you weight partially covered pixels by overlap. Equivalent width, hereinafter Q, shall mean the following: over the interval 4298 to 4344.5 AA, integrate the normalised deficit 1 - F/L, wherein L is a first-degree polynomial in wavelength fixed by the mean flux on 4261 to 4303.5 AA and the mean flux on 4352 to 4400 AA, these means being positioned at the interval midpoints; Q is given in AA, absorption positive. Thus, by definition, 3.18 AA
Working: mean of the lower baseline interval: 6.3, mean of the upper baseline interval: 6.05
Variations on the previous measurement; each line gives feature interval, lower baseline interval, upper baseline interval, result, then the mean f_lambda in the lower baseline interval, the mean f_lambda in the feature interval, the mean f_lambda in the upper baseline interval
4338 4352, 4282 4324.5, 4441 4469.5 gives 2.0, 6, 5.15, 6.06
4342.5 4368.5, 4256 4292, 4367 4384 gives 4.0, 6.41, 5.38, 6.35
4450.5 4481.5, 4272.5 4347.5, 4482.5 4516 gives 4.0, 5.89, 5.74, 6.73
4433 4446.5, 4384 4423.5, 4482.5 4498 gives -0.3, 5.78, 6.3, 6.66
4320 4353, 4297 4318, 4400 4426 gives 3.9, 6.08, 5.29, 5.77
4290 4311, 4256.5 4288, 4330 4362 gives -1.1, 6.42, 6.31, 5.31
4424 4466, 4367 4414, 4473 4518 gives 0.1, 5.98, 6.23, 6.48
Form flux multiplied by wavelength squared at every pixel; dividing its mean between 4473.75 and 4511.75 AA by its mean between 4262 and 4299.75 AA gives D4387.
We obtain 1.12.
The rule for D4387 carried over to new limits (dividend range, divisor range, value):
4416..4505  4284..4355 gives 1.16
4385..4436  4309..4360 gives 1.11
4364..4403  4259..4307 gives 1.02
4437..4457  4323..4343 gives 1.20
